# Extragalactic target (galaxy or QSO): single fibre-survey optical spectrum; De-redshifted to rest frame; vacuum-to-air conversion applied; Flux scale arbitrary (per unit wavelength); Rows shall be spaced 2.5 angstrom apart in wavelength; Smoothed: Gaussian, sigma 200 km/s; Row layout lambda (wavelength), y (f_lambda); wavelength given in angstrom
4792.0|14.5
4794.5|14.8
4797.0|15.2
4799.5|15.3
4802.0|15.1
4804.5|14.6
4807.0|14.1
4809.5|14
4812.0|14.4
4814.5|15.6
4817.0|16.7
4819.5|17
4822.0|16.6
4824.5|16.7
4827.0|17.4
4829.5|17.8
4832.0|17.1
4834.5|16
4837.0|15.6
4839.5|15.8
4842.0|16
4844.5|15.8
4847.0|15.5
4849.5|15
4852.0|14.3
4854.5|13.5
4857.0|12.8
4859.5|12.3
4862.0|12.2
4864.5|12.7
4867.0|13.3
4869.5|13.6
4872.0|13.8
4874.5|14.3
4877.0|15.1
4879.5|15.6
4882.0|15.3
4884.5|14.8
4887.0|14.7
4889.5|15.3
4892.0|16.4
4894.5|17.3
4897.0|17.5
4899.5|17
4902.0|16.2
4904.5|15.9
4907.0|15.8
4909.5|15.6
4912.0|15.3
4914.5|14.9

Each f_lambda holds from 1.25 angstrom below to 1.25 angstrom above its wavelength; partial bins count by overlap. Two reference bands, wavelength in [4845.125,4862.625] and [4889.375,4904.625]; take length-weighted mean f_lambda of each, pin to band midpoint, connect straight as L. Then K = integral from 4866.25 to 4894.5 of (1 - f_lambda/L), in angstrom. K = 1.2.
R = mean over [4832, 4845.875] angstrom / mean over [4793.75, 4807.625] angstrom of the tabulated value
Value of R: 1.1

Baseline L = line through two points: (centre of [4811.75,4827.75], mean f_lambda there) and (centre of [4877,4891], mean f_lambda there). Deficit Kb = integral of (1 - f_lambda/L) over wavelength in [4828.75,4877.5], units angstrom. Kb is 3.7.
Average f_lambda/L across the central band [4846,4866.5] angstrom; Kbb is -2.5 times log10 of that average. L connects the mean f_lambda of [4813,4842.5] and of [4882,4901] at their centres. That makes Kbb 0.206 mag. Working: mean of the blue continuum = 16.5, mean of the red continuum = 16.1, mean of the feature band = 13.5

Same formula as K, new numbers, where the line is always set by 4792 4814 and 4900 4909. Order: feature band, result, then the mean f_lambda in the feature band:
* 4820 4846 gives -2.4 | 16.5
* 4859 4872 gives 2.2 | 12.9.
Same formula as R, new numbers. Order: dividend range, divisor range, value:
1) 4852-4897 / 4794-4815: 0.97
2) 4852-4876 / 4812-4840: 0.80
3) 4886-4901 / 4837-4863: 1.14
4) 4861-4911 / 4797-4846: 0.95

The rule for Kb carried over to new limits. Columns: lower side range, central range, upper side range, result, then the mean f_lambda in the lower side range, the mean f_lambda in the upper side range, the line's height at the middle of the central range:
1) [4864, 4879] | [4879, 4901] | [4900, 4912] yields -1.5 angstrom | 13.9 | 15.9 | 15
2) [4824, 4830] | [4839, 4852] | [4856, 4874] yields -0.2 angstrom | 17.3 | 13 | 15.2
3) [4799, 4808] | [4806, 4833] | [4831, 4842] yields -1.3 angstrom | 14.8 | 16.1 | 15.4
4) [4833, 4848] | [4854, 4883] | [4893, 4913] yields 4.2 angstrom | 15.8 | 16.3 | 16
